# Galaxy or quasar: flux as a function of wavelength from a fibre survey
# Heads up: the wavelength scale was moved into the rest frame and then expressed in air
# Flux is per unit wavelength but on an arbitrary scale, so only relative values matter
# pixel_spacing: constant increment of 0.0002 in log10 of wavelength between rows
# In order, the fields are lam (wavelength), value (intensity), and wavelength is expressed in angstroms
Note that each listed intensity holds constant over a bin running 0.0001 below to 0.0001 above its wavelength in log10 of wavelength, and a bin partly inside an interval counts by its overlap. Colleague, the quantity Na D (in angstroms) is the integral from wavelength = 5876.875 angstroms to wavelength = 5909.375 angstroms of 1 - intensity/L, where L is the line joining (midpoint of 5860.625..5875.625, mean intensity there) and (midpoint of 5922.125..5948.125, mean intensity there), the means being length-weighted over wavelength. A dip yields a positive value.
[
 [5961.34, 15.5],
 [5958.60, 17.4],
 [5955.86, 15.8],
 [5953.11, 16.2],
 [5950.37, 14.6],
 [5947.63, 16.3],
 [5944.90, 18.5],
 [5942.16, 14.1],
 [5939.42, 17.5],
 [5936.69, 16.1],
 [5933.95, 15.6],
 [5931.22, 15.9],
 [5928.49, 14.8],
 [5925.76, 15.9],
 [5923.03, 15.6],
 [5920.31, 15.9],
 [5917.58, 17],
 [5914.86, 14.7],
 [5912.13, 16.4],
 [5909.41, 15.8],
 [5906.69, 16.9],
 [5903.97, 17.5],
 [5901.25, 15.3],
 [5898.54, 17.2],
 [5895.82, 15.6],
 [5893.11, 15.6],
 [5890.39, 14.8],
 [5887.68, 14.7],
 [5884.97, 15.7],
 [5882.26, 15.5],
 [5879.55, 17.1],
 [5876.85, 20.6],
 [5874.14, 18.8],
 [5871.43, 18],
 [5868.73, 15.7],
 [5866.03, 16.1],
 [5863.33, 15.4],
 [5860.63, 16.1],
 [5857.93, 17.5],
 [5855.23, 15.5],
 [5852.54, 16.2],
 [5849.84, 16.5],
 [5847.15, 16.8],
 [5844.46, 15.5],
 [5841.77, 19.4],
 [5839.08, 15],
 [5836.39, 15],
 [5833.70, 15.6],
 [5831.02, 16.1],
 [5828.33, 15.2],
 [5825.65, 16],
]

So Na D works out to 0.6 angstroms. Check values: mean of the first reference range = 16.8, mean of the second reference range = 16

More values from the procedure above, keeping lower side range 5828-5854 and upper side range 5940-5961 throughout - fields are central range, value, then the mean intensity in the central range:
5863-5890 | -1.0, 16.7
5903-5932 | 0.2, 16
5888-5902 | 0.4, 15.6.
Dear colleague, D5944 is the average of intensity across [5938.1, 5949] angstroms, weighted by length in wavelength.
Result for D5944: 16.6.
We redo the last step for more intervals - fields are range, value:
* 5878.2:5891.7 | 15.6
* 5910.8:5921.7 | 16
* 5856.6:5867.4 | 16.3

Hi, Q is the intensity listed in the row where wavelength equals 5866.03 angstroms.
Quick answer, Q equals 16.1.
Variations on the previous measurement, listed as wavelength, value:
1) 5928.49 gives 14.8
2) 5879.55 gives 17.1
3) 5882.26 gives 15.5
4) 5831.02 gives 16.1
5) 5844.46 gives 15.5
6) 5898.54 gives 17.2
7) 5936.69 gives 16.1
